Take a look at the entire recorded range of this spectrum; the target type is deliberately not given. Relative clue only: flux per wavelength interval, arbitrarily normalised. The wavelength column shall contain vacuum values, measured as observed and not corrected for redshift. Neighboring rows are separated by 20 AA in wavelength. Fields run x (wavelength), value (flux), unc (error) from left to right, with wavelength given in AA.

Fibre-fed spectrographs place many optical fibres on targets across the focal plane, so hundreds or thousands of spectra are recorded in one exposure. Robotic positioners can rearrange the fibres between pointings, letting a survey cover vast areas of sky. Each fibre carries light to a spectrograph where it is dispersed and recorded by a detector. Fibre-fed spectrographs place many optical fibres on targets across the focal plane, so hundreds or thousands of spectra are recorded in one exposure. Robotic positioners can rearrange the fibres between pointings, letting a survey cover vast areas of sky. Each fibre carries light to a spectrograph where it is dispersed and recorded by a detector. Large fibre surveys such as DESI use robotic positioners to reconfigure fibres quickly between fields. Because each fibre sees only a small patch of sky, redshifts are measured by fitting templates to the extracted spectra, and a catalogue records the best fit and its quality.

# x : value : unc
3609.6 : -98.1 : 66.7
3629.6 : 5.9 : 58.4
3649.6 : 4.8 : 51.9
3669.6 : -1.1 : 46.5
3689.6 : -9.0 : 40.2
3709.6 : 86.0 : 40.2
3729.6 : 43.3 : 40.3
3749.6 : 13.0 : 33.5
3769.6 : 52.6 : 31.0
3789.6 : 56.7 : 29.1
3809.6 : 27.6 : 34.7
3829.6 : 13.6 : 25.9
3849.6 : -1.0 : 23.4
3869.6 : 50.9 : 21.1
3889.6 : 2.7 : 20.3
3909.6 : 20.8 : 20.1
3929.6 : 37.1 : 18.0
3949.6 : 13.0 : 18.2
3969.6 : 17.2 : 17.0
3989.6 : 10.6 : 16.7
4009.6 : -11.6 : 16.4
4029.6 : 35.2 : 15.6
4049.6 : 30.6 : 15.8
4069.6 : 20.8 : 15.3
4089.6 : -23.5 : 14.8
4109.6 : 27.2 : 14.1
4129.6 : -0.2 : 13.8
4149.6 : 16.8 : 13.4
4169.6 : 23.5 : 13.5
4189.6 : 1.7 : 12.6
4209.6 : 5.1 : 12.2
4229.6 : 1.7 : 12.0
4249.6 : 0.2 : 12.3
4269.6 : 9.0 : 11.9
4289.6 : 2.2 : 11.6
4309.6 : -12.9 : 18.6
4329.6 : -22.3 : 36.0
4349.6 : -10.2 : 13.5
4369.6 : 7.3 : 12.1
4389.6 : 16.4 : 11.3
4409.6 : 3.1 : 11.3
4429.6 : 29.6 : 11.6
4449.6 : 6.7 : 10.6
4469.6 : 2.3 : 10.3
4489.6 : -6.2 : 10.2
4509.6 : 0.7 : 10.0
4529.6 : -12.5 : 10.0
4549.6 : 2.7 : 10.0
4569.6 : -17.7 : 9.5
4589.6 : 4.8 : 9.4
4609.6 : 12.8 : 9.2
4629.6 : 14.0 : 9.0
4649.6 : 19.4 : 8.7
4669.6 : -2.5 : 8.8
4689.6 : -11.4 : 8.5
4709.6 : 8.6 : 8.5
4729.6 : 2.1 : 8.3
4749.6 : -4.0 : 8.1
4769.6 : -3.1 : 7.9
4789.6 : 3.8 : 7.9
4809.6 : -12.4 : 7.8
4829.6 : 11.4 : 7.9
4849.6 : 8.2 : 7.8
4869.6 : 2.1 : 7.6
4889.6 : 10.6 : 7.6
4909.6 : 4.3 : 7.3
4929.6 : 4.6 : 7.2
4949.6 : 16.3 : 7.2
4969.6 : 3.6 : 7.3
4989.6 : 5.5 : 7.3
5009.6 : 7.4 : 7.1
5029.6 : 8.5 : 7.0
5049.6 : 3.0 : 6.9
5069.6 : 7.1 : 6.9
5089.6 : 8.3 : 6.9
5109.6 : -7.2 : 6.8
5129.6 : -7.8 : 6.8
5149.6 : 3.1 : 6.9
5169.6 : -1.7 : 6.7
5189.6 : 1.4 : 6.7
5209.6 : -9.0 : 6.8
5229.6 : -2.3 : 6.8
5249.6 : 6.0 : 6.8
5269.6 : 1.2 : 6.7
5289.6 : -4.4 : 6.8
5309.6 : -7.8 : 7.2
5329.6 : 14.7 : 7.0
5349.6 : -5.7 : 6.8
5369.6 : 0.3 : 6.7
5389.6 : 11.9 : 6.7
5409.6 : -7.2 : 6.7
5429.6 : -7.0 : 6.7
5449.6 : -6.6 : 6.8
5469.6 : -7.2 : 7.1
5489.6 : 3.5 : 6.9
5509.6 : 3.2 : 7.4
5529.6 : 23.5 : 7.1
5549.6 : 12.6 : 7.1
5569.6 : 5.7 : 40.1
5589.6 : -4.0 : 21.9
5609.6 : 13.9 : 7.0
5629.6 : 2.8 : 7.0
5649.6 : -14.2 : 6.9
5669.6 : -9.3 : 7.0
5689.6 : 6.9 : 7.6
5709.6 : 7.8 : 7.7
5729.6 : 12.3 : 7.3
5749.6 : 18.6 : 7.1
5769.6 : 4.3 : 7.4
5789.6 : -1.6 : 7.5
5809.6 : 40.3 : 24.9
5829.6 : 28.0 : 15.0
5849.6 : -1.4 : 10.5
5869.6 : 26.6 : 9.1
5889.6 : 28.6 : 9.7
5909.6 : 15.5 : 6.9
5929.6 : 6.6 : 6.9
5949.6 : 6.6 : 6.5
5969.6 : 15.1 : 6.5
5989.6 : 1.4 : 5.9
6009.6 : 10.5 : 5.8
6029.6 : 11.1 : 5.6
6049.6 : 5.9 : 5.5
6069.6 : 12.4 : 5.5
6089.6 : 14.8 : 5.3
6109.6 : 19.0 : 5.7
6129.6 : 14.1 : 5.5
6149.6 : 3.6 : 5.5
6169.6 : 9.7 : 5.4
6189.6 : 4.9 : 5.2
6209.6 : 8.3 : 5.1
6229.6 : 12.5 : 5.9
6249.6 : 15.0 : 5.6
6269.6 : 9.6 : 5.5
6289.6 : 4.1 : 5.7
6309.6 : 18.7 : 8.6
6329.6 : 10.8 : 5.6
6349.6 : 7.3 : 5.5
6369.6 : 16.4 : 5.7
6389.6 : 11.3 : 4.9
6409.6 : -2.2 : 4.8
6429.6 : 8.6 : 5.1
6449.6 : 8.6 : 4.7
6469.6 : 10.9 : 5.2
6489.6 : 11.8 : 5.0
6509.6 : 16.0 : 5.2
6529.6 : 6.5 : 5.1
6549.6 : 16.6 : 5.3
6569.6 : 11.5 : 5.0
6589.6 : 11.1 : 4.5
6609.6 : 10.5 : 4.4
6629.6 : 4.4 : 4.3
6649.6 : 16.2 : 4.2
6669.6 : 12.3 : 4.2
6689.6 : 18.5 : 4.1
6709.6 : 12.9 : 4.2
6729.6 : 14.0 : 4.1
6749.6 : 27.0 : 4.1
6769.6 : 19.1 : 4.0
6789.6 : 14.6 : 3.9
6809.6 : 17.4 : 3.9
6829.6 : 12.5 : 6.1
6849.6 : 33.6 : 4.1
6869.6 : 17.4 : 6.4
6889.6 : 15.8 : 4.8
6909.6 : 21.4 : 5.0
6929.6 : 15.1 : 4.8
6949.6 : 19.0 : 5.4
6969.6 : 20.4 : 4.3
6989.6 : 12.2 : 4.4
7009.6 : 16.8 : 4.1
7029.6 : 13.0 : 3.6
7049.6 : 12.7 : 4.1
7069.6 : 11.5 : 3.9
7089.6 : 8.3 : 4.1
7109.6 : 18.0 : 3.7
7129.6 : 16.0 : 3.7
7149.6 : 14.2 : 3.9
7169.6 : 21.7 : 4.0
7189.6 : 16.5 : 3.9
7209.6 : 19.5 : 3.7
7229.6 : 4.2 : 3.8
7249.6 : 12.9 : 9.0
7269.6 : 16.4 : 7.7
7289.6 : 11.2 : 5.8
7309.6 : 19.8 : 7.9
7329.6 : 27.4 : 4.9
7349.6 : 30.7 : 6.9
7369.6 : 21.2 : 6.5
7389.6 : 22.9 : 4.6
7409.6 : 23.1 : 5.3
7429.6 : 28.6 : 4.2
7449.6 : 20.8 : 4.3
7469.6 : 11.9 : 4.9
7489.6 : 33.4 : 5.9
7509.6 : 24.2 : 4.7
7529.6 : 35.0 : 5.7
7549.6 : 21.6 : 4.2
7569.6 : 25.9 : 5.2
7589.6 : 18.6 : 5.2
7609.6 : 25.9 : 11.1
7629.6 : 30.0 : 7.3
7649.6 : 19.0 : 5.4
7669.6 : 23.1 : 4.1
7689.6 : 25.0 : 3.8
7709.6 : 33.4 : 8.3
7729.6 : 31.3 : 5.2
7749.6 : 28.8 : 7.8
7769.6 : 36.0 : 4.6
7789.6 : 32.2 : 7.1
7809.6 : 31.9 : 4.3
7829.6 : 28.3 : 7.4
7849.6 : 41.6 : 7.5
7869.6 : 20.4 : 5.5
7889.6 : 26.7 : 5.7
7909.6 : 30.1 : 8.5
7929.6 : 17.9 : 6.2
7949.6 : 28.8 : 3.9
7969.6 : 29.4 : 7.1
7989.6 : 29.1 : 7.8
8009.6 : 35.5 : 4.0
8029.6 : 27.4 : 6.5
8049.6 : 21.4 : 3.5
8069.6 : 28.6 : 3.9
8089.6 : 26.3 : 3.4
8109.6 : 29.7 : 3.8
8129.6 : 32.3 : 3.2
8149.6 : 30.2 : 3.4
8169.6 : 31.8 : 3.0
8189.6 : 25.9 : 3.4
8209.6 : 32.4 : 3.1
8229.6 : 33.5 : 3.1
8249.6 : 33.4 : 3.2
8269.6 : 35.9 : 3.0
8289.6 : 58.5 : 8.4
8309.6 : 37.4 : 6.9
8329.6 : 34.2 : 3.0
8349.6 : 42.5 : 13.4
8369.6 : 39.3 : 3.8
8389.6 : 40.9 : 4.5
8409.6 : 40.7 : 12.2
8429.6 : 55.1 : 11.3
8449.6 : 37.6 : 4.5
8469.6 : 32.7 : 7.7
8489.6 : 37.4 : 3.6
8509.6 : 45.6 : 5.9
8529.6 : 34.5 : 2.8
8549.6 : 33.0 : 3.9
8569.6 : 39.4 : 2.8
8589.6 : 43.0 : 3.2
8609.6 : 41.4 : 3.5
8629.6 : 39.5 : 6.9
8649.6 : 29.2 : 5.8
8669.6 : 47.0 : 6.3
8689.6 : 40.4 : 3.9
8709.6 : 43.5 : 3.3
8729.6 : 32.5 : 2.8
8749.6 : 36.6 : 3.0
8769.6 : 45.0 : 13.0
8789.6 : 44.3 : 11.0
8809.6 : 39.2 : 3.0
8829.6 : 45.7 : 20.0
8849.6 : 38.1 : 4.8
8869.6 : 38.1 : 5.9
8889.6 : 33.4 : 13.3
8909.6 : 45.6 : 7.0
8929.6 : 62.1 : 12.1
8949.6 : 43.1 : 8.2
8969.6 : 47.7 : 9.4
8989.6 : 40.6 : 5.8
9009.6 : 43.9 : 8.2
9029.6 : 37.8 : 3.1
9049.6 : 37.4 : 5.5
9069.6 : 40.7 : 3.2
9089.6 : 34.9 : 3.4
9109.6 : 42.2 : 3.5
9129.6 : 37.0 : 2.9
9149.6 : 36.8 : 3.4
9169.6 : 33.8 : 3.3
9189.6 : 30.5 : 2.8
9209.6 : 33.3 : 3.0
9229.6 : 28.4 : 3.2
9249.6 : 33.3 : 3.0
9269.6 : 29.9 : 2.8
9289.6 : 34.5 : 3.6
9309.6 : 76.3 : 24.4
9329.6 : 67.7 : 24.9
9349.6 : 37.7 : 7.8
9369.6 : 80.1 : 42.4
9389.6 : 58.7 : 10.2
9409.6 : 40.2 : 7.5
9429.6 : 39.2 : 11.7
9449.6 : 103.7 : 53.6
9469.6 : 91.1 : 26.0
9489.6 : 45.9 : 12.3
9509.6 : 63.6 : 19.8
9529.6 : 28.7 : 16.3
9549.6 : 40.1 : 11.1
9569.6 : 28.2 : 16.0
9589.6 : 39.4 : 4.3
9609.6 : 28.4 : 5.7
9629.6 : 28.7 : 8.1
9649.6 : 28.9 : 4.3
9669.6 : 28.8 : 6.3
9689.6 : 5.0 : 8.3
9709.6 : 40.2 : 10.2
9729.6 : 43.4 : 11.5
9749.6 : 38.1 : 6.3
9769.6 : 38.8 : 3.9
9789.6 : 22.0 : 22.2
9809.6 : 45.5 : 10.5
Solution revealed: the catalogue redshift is 0.838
